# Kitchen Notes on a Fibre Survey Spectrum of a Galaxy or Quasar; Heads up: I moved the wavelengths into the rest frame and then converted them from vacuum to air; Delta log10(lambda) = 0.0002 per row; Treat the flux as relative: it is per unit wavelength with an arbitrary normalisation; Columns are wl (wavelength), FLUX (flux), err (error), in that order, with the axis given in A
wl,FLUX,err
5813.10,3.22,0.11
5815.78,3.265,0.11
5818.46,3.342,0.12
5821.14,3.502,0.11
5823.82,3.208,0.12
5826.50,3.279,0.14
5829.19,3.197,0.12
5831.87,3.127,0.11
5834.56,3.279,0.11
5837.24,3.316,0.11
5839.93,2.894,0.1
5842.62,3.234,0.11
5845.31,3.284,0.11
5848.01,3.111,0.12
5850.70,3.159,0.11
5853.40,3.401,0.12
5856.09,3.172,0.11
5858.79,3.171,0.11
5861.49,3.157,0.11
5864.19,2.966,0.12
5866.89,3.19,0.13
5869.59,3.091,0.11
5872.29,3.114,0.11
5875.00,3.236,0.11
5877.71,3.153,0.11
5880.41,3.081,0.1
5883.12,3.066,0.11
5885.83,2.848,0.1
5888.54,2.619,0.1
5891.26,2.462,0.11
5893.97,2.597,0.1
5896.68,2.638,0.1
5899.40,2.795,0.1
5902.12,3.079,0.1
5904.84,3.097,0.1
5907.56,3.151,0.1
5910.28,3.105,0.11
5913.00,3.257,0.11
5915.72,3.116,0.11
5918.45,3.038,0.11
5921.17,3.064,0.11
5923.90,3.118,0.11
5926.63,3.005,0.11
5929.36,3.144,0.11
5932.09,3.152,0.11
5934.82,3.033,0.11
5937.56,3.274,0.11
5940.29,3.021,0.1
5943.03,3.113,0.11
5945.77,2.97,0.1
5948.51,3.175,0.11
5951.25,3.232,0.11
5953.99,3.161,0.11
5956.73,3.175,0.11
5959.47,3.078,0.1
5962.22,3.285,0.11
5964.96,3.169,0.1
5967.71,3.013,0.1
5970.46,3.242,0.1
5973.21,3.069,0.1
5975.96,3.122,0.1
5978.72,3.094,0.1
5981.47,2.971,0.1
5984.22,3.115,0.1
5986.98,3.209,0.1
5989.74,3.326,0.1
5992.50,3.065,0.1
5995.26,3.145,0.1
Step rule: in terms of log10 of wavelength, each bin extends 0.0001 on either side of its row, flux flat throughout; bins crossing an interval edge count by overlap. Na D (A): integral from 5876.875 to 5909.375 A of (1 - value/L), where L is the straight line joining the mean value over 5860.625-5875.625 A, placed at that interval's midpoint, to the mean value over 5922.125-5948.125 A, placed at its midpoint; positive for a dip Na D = 2.4 A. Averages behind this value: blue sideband 3.12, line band 2.88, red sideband 3.09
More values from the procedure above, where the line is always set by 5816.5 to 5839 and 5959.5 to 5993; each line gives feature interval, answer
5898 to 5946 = 1.5 A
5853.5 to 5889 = 1.6 A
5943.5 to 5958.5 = 0.1 A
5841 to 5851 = 0.2 A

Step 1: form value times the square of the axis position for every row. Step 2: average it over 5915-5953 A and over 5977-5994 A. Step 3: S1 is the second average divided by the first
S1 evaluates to 1.03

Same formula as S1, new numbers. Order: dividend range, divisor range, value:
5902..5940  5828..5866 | 1.01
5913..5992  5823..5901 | 1.05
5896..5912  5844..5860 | 0.95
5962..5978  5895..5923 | 1.06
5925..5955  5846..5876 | 1.01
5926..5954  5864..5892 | 1.06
